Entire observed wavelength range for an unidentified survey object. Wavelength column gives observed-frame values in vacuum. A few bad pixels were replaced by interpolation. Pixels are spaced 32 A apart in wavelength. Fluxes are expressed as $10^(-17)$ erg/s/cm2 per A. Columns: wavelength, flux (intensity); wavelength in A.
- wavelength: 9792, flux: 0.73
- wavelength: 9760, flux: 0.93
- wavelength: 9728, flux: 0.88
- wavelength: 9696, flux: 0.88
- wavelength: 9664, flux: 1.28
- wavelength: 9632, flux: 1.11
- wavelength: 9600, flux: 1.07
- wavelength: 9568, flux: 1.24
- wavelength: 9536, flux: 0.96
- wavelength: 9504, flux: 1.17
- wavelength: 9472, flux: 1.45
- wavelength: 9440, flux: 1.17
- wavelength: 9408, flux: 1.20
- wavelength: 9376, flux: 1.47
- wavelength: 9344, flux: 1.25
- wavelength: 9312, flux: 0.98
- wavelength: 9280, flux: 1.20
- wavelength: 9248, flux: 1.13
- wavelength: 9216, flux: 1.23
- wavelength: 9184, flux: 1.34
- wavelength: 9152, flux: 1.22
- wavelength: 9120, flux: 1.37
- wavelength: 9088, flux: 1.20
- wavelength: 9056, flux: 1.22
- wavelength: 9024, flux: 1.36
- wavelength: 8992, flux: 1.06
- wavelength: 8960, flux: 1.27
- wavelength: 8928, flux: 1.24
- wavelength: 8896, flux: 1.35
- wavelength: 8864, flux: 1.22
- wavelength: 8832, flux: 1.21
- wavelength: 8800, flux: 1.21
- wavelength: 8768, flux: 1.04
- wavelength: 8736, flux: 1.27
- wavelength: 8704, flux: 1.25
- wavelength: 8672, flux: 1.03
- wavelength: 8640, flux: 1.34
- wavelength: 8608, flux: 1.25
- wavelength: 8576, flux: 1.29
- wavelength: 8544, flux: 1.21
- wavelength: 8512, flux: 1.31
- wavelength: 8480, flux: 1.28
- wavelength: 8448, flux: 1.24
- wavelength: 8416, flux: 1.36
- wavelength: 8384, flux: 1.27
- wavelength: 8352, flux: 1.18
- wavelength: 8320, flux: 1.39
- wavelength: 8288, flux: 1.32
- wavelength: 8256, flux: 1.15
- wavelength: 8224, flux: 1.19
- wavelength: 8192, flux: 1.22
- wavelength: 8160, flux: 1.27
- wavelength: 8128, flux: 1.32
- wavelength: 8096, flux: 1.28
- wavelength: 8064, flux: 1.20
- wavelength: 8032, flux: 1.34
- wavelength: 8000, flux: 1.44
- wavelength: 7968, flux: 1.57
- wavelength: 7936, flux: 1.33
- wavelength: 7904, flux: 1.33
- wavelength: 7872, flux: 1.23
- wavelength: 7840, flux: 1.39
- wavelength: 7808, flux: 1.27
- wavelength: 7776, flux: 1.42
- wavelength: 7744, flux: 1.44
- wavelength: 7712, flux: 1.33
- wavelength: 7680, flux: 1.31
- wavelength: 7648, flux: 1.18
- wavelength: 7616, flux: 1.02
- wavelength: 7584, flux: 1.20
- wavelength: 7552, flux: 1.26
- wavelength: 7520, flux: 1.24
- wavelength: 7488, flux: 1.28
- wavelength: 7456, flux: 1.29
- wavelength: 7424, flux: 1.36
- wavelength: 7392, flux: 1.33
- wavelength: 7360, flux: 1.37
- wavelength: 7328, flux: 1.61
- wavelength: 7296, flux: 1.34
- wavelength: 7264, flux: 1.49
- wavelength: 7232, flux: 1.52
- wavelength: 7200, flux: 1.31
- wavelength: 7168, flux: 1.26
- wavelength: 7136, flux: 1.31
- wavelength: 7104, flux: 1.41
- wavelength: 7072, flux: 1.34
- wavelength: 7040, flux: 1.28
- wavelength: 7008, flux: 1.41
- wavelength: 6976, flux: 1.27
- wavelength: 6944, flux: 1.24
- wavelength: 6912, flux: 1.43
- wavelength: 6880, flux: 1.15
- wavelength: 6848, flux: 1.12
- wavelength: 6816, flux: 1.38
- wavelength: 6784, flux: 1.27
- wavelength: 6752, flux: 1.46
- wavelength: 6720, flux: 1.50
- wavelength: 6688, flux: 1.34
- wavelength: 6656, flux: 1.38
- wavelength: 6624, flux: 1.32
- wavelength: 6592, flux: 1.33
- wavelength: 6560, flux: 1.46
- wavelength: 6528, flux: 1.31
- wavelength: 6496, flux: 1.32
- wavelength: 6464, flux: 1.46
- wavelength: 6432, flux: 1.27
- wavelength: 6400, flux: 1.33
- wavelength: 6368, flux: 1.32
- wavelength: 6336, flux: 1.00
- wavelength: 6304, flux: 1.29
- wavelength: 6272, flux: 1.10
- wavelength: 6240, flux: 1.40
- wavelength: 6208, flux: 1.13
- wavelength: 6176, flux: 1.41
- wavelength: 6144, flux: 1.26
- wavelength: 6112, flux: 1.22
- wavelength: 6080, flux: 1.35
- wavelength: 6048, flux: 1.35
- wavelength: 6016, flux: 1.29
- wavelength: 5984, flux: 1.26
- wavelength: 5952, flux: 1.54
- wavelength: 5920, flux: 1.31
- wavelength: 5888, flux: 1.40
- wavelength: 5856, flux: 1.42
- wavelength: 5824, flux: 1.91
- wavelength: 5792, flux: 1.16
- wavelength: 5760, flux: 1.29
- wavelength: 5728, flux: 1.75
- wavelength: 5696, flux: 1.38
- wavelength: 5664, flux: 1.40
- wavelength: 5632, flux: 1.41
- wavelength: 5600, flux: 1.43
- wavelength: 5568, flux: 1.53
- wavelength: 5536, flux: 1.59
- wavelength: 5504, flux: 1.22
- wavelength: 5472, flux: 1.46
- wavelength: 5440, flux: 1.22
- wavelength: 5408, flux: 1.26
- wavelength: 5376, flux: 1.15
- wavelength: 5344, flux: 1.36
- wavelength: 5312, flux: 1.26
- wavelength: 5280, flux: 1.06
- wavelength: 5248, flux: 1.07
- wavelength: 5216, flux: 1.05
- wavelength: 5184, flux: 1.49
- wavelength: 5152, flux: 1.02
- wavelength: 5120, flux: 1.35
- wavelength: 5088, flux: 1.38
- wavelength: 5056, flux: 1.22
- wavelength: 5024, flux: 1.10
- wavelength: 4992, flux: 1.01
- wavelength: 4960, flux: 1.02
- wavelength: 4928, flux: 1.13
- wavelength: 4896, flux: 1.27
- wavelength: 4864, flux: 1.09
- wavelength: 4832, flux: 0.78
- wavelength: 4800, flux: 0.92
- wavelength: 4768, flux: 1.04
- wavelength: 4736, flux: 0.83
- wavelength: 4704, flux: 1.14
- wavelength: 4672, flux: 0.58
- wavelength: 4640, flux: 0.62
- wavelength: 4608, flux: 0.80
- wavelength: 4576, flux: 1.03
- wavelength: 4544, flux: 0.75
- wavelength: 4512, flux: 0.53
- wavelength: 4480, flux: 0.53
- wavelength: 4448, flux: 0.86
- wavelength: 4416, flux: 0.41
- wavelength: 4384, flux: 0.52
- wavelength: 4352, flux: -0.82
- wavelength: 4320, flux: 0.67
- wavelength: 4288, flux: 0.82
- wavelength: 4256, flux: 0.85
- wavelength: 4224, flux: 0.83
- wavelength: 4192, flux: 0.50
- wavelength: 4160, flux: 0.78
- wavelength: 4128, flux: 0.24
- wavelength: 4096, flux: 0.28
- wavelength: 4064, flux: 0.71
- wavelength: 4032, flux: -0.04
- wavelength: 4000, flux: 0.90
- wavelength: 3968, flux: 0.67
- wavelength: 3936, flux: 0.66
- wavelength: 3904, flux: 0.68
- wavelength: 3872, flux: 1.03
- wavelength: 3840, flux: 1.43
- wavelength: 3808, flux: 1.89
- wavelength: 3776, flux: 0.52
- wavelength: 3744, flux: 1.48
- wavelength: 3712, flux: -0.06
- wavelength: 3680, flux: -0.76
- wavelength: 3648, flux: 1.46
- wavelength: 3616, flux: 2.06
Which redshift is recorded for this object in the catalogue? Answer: 0.21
